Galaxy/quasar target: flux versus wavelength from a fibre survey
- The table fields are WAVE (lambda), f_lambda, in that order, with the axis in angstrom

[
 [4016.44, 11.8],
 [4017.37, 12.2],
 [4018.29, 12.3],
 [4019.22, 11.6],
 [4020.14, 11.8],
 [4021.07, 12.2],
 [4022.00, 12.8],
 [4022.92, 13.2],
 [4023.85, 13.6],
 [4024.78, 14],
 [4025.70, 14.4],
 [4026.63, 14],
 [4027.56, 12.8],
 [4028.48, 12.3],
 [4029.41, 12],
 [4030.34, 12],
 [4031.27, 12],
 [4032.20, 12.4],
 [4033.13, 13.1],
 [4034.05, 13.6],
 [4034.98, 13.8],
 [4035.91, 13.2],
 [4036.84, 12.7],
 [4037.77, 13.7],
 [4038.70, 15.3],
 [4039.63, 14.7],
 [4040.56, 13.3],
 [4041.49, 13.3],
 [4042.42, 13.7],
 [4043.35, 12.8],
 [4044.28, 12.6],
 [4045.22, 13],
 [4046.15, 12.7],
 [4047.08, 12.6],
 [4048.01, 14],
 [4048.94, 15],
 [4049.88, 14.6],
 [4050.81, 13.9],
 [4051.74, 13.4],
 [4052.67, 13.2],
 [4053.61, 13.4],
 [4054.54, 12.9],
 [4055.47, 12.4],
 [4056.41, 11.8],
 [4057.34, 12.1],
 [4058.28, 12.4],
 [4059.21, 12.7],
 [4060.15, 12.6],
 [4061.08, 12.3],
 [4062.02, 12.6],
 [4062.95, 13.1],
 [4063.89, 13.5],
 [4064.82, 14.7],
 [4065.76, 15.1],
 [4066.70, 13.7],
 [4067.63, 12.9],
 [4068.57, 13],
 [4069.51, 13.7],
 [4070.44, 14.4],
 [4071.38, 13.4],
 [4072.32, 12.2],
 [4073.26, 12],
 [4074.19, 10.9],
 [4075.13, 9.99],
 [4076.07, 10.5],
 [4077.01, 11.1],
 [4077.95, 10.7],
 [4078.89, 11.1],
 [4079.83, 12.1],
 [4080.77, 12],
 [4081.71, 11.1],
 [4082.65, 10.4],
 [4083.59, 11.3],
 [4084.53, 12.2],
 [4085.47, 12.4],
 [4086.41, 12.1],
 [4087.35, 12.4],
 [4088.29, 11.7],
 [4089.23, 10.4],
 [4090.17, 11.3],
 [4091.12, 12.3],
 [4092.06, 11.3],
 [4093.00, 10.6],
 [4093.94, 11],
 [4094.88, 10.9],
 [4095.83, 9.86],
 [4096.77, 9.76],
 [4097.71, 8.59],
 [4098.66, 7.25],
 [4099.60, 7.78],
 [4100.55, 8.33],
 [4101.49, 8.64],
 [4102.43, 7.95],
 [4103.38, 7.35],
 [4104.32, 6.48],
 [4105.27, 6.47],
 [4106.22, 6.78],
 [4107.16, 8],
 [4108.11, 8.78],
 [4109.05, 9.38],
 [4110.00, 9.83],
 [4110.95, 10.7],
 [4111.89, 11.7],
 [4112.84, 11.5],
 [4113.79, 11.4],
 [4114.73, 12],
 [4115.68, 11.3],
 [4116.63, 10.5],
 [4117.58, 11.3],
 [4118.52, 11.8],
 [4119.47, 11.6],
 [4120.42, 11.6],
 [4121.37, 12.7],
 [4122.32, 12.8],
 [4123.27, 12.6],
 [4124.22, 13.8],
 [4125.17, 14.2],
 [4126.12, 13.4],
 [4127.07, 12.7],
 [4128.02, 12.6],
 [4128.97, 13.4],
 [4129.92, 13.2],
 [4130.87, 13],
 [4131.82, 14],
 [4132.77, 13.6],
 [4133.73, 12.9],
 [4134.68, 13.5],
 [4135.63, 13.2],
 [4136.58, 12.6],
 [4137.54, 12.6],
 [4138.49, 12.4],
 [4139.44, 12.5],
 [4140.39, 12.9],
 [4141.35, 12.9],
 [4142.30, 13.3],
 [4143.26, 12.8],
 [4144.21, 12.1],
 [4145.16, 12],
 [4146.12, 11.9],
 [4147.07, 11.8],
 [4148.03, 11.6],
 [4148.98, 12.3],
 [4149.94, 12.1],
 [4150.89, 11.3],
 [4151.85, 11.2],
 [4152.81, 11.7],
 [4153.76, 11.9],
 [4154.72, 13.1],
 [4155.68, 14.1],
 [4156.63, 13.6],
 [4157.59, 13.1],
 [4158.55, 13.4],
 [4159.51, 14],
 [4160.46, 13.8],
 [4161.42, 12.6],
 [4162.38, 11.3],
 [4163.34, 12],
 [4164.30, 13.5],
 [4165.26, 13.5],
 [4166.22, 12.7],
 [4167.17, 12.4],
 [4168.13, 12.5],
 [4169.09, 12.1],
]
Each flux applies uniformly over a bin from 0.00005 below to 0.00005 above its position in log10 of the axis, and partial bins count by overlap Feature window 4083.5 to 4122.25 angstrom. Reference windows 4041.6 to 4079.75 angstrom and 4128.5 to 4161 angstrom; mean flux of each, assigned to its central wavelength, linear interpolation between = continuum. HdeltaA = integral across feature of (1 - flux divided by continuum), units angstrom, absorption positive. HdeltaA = 7.7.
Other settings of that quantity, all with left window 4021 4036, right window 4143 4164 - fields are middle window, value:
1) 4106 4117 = 2.1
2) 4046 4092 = 1.3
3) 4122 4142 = -0.9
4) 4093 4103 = 2.9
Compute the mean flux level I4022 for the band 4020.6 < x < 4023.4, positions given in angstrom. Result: 12.7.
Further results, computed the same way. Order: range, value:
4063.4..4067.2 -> 14.2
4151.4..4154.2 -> 11.6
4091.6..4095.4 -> 10.9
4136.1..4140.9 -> 12.6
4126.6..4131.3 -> 13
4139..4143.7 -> 12.9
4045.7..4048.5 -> 13.1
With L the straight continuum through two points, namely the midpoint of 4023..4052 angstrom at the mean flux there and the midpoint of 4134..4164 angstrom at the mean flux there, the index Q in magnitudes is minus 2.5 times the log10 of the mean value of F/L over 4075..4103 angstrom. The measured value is 0.23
